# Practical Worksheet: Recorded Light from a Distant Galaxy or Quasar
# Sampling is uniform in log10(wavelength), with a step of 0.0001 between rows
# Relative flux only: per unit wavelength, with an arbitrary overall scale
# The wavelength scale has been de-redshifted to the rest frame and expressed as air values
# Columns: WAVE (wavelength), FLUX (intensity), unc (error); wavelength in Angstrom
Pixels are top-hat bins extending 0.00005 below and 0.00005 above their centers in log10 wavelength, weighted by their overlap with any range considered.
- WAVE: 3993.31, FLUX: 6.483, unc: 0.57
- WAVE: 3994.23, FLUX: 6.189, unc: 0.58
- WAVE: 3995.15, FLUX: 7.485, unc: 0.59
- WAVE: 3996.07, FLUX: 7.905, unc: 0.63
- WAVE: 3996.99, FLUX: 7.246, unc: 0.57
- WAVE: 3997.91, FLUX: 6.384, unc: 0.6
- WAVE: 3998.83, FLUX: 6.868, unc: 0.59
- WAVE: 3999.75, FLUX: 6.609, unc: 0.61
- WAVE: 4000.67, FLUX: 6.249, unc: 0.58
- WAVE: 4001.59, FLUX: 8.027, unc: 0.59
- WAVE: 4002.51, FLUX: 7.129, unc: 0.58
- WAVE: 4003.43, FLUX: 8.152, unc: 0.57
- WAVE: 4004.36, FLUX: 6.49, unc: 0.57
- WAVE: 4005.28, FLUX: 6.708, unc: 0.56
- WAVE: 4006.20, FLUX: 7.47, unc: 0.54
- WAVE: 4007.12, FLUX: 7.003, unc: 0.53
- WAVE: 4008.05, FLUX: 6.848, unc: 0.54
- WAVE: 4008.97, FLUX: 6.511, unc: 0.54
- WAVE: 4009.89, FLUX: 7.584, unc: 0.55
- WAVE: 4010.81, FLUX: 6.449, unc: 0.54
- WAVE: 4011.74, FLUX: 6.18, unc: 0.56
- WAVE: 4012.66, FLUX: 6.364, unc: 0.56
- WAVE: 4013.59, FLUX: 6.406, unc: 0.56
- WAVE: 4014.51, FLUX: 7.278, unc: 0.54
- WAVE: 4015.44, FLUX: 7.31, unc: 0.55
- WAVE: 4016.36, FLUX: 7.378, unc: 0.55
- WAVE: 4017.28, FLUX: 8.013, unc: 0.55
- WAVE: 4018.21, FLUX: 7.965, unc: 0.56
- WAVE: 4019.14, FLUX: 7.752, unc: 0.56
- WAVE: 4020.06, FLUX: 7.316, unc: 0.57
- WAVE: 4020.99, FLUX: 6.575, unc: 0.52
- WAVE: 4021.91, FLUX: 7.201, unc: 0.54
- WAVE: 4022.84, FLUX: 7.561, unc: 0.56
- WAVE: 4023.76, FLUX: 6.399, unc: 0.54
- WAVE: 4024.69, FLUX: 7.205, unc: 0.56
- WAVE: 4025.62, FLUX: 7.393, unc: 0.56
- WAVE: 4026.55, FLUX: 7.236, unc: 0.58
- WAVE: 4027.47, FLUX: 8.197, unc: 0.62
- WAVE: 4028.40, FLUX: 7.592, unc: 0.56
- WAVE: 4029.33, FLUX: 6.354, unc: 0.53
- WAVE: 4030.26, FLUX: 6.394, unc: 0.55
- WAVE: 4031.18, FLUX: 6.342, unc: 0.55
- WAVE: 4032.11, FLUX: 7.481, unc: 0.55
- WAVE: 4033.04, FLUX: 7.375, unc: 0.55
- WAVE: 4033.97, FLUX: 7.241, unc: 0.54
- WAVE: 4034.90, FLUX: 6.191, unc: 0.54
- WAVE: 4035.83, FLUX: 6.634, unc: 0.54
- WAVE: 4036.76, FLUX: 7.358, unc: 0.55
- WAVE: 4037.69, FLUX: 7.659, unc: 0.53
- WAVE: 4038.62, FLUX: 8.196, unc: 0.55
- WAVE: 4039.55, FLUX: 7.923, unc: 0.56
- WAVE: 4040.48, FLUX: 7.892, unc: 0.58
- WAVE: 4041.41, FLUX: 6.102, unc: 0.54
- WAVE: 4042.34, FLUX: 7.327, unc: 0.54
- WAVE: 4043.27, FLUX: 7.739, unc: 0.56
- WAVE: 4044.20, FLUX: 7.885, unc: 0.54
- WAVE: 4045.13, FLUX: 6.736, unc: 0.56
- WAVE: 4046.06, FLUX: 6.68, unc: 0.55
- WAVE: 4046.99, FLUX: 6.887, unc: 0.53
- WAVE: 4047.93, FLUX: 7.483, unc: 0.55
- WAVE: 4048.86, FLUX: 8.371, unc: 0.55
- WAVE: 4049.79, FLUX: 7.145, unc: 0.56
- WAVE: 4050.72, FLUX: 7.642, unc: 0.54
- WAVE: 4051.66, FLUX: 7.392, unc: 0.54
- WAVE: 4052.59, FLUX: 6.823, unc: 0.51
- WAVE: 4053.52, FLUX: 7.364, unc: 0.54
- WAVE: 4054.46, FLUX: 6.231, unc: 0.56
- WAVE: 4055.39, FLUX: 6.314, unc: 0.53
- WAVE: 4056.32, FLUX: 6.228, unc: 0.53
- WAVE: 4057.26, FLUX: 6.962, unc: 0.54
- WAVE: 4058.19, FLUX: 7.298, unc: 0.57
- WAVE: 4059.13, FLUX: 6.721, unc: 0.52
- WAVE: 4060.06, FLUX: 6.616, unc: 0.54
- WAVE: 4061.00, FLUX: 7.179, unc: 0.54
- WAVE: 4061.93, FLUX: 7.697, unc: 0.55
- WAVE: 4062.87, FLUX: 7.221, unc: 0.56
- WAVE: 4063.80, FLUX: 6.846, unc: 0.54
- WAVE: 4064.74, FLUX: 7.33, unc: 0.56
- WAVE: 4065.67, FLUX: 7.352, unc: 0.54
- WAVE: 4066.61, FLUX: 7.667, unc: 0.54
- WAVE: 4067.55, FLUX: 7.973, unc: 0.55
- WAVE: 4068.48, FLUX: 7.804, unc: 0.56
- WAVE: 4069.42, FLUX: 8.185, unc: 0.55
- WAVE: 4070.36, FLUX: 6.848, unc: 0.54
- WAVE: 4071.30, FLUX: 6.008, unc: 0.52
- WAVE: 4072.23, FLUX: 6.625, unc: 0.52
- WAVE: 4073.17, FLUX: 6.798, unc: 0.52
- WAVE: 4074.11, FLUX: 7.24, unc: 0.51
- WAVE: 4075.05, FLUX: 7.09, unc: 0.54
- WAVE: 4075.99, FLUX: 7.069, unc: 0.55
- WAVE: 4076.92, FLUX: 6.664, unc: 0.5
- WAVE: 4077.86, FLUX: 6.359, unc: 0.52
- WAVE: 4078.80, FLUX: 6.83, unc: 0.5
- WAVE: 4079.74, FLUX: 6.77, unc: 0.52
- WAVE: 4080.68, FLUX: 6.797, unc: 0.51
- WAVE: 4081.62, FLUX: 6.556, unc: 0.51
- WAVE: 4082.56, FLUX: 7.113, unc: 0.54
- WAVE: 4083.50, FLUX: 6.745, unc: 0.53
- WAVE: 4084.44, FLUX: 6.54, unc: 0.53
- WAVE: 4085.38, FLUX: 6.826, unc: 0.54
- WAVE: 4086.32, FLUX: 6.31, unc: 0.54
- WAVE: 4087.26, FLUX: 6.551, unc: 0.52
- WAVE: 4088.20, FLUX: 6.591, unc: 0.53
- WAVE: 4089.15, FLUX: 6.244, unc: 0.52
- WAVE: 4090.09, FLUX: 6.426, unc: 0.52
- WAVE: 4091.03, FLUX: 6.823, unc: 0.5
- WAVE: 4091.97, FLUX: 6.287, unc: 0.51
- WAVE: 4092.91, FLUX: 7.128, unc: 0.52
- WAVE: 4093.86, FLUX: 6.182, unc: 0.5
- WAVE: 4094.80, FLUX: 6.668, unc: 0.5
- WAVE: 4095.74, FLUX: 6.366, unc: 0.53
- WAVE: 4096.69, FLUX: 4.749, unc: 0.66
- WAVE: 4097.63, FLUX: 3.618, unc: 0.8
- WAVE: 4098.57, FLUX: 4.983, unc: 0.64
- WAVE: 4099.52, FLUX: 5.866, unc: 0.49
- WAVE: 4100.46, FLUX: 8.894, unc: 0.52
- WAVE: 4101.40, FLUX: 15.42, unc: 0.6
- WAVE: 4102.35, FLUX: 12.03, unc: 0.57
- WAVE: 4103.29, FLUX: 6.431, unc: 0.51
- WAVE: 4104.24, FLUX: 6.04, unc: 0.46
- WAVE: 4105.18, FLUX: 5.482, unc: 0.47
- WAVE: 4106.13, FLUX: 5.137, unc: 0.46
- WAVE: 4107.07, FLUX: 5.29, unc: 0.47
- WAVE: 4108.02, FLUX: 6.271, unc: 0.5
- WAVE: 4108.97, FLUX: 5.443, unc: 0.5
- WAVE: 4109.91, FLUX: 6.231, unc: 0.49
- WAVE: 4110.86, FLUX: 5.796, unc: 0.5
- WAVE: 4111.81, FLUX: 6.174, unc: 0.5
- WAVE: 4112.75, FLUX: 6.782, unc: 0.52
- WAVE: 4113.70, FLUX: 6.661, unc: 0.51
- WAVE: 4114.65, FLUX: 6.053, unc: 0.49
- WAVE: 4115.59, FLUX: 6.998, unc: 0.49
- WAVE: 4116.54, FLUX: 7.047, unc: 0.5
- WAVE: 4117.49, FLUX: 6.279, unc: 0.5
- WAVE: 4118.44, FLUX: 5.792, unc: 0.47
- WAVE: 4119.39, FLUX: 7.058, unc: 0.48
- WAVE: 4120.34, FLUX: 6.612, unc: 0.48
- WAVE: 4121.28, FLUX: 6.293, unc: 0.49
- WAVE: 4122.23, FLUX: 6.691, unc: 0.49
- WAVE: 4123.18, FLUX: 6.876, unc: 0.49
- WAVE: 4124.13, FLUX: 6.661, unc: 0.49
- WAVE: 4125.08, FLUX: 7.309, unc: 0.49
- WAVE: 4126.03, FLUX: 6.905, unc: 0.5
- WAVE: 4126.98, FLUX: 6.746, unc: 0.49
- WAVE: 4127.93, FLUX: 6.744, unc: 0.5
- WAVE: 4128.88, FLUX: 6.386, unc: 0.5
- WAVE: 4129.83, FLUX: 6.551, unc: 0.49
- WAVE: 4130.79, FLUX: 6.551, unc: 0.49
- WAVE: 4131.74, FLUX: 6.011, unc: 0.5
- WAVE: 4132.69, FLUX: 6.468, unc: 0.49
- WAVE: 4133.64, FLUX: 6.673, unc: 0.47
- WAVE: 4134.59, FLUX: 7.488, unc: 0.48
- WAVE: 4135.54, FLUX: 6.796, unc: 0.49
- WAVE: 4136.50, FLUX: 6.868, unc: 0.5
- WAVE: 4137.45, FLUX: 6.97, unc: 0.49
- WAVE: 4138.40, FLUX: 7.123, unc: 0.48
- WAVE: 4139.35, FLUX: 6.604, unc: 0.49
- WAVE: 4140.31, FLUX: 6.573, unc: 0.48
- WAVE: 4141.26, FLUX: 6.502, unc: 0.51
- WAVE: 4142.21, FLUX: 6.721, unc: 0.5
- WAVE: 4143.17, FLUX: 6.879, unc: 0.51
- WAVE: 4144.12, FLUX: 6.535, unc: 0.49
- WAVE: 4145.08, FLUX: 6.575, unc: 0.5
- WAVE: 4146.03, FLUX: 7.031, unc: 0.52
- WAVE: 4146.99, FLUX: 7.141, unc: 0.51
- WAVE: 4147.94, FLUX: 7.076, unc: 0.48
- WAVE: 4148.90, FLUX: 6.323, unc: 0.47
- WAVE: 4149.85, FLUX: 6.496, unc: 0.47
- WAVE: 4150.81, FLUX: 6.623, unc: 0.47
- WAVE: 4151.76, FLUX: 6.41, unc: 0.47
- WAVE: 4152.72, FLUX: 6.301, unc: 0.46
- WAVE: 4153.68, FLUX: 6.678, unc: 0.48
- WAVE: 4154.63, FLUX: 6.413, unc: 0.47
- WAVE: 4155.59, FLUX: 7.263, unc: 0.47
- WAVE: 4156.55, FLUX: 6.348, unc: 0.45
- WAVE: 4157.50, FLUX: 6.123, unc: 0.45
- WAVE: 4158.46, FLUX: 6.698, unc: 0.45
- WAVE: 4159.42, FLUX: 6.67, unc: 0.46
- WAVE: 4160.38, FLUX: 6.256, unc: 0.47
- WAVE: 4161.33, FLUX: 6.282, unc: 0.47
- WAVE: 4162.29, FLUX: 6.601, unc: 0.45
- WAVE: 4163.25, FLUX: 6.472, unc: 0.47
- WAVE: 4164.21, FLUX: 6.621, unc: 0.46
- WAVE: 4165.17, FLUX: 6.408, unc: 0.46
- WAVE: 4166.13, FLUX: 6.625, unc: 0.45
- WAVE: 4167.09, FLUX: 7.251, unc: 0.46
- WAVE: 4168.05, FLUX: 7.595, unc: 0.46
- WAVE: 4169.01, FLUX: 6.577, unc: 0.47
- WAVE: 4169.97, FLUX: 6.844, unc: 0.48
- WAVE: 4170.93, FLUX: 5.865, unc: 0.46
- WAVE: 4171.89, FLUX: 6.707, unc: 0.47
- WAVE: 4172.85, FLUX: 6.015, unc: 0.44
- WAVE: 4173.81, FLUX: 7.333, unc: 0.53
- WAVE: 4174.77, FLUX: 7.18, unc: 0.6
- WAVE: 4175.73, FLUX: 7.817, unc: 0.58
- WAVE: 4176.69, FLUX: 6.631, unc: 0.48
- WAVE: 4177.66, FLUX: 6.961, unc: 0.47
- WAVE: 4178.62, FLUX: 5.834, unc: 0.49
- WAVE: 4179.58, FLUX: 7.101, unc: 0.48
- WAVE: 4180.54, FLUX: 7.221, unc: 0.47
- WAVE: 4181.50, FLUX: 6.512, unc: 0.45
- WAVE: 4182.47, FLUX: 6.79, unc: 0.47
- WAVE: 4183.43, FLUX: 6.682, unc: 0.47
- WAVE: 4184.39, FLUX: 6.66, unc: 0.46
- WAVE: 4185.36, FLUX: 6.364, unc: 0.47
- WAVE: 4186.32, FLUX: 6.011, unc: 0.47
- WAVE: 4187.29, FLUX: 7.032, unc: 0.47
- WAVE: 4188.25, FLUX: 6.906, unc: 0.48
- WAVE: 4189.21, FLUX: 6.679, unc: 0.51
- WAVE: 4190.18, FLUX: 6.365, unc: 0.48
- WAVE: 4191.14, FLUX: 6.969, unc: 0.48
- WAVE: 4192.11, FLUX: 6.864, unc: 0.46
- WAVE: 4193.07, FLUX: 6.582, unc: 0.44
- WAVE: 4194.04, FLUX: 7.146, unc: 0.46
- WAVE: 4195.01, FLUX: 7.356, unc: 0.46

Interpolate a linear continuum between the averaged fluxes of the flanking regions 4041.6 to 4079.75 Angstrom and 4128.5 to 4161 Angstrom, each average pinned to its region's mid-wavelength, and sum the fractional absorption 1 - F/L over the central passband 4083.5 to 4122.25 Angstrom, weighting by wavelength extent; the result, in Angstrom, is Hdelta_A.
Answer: 1.5 Angstrom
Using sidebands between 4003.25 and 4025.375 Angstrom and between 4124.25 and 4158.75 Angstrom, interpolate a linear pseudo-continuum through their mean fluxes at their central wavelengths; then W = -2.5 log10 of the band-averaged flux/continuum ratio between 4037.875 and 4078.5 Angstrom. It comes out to -0.03 mag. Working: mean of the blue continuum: 7.08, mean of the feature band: 7.16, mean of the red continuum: 6.69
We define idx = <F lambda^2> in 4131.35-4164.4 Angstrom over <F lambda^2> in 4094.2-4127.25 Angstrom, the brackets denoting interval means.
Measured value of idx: 1.0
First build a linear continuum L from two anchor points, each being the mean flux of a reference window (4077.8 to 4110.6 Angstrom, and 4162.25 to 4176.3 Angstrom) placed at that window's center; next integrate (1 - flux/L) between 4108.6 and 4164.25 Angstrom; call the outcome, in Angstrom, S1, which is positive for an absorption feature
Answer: 1.2 Angstrom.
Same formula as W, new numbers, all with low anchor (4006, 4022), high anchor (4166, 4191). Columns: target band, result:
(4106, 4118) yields 0.115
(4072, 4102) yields 0.021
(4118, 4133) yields 0.041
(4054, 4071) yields -0.022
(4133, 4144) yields 0.002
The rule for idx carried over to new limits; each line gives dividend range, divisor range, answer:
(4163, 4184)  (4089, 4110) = 1.05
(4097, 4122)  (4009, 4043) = 0.98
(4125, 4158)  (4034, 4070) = 0.96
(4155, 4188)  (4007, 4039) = 1.01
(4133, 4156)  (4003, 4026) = 1.01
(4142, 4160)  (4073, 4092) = 1.02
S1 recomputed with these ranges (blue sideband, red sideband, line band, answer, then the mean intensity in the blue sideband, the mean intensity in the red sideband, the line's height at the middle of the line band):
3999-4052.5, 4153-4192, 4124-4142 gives 0.2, 7.17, 6.68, 6.82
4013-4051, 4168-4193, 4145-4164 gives 0.7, 7.26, 6.74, 6.83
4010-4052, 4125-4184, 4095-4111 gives 0.4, 7.21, 6.7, 6.91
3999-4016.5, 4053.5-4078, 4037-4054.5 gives -0.9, 6.95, 7.03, 7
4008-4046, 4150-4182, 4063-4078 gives -0.3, 7.16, 6.67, 7.01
